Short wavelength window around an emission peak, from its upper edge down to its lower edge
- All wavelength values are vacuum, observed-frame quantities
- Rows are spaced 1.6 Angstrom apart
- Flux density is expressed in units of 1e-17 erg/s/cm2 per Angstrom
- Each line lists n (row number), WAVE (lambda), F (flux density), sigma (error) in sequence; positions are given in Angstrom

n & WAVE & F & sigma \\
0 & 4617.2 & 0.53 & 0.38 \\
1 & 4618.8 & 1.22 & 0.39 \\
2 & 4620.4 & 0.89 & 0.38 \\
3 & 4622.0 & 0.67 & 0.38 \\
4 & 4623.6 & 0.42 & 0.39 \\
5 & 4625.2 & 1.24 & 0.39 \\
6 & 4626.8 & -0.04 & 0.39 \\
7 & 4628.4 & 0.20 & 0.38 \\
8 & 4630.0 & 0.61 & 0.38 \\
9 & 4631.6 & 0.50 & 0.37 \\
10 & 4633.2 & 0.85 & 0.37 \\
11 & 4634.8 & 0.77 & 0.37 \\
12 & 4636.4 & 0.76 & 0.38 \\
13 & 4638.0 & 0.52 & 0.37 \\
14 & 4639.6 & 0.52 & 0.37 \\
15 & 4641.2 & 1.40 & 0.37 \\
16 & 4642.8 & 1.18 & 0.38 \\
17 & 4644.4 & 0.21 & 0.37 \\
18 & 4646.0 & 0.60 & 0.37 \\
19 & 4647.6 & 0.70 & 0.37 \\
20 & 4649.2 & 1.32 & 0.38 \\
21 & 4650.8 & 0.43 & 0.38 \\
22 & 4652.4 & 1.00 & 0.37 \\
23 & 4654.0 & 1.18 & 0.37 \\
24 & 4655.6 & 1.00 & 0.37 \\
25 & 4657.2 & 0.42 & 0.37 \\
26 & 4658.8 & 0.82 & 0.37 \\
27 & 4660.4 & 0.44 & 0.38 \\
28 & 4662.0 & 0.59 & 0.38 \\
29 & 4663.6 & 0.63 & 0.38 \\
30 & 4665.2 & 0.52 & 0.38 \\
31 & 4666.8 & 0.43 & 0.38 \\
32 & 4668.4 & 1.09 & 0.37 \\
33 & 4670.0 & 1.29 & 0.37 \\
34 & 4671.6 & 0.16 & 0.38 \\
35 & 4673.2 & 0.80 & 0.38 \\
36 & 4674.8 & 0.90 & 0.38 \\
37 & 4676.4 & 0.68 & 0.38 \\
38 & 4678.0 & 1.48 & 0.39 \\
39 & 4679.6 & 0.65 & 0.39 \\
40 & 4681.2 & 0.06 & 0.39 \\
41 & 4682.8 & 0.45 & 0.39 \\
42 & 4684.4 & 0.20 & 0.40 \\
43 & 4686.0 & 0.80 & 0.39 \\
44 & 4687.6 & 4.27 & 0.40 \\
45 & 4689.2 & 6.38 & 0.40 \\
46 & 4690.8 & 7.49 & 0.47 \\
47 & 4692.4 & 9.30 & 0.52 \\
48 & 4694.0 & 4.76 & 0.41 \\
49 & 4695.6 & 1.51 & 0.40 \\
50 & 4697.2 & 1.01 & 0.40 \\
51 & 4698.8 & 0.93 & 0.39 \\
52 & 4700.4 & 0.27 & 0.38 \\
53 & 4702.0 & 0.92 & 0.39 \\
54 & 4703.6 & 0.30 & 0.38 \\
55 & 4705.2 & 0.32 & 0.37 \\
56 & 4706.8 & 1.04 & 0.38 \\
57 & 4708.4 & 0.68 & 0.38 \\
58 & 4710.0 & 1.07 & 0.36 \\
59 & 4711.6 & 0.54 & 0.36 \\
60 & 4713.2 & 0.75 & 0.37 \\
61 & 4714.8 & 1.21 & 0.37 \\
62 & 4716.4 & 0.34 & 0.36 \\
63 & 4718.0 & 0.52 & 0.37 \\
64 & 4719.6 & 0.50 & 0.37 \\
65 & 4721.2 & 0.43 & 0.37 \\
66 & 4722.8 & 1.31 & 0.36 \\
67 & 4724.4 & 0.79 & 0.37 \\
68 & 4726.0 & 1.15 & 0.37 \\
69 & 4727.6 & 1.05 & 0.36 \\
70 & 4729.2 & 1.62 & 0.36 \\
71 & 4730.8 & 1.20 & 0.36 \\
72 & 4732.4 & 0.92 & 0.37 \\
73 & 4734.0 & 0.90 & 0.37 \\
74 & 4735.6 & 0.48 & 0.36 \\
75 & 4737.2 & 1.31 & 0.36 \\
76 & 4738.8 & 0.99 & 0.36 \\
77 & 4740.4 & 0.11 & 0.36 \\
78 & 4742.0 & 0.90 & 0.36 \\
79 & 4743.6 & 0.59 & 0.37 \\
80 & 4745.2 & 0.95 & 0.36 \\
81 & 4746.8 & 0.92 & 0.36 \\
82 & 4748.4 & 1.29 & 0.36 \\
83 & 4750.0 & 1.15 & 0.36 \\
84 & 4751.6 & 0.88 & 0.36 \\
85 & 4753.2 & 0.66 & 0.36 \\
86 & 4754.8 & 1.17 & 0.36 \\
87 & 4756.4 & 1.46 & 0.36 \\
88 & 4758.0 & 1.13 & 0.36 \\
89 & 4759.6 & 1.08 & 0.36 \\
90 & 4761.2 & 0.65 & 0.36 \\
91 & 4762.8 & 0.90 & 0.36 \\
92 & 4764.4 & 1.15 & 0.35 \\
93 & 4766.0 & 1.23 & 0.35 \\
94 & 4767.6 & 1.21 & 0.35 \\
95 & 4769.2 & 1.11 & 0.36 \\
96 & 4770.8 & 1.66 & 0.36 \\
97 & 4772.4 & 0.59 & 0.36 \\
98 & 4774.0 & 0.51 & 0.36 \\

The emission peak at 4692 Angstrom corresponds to [O II]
